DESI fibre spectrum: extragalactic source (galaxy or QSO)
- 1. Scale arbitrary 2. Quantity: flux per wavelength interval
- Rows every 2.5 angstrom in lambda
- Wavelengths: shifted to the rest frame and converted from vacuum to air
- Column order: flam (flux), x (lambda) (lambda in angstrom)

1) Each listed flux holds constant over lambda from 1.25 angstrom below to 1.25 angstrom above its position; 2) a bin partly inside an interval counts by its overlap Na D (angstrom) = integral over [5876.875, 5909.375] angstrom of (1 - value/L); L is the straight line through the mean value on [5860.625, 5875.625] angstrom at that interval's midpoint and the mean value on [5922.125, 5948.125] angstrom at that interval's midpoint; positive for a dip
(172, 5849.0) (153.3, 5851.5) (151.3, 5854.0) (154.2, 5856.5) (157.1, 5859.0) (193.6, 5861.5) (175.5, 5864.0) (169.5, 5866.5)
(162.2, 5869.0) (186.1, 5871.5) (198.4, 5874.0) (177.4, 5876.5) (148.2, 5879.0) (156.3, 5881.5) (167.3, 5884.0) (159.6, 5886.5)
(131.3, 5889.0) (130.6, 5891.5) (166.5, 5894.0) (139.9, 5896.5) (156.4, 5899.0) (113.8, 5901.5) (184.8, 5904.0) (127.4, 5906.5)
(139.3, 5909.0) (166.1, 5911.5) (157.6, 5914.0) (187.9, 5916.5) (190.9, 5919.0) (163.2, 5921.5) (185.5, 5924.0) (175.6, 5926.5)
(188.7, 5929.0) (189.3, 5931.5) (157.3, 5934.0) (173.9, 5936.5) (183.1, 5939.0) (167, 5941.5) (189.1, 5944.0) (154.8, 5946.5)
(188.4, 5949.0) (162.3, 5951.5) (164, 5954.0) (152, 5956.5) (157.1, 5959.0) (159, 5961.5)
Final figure 5.5 angstrom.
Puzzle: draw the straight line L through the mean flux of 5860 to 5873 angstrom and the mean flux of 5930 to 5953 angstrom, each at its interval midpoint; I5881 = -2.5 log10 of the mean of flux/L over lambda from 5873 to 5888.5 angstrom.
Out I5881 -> 0.071 mag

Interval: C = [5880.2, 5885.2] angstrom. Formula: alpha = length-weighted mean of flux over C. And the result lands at 162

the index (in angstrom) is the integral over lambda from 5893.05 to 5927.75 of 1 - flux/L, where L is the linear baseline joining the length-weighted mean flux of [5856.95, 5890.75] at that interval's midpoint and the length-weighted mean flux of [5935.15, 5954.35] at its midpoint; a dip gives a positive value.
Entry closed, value 1.9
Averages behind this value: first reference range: 167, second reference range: 173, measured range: 161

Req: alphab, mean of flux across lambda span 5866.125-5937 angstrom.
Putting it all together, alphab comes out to 164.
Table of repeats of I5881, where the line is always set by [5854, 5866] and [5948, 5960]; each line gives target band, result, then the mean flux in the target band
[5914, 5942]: -0.078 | 178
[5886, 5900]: 0.140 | 147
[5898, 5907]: 0.136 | 147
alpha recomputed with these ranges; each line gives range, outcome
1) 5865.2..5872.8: 173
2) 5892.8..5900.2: 154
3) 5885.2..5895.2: 147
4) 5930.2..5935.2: 174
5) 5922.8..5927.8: 181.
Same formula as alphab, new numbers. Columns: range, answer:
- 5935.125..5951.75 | 175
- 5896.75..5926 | 161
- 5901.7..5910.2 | 146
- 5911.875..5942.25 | 177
